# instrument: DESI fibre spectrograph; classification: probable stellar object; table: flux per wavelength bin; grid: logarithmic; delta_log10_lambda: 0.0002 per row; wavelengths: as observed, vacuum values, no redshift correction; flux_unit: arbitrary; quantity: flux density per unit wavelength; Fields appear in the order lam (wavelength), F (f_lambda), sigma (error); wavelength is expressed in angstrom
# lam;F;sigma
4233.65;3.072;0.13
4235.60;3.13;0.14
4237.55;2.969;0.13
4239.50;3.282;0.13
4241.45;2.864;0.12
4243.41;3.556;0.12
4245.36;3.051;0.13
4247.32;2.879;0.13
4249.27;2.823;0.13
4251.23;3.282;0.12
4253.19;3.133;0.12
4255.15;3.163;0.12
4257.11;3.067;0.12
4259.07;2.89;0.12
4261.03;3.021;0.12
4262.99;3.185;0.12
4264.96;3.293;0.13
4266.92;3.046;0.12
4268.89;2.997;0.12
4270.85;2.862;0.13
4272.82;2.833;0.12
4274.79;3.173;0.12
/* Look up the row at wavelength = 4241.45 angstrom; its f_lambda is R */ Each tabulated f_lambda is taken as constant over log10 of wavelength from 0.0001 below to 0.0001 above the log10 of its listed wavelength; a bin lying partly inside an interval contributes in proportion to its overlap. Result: 2.864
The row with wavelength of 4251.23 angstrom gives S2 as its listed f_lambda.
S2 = 3.282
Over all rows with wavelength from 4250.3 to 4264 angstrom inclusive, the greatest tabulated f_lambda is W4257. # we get 3.282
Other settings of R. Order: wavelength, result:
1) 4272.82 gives 2.833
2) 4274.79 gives 3.173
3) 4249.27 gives 2.823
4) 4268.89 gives 2.997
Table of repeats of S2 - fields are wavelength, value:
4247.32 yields 2.879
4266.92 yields 3.046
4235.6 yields 3.13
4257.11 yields 3.067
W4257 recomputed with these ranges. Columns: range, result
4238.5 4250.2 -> 3.556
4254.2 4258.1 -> 3.163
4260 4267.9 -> 3.293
